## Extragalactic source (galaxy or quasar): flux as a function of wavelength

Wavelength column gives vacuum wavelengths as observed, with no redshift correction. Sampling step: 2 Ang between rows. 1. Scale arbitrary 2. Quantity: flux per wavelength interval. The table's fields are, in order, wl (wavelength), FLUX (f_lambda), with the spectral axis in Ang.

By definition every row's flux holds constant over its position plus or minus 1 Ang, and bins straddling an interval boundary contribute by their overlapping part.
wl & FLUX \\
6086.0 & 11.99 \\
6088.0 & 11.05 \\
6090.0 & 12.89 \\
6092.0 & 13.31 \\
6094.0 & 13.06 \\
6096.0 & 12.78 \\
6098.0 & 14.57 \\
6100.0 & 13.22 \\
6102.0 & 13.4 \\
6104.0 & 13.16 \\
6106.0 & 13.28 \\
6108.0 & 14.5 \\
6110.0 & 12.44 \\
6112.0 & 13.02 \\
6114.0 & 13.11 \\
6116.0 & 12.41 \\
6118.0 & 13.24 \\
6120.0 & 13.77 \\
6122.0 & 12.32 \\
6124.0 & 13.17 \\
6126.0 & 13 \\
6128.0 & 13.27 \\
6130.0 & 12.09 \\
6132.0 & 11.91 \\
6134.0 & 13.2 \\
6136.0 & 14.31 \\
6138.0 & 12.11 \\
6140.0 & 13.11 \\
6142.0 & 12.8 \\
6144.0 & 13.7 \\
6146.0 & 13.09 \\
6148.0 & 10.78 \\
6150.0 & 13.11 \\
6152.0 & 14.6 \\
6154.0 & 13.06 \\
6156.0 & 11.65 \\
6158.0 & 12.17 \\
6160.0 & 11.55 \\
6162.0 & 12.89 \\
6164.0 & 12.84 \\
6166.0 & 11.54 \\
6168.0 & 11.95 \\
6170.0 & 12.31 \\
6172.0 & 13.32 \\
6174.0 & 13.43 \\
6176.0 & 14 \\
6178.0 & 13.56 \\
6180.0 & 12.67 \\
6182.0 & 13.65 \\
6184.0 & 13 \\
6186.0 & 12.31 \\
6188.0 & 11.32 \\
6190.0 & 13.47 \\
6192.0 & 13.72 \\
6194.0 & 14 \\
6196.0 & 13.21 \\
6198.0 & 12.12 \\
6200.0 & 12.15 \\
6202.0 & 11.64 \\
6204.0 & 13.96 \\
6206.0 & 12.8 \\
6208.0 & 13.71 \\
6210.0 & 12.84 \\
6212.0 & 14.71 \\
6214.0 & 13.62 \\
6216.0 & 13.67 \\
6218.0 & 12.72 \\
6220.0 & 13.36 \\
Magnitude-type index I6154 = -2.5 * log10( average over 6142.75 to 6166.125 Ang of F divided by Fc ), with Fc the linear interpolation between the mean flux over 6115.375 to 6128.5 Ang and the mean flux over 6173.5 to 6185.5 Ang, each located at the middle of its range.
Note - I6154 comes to 0.05 mag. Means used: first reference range 13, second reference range 13.3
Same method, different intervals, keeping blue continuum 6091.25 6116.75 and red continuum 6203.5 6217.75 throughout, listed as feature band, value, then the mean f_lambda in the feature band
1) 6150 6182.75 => 0.050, 12.8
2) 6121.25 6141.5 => 0.040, 12.9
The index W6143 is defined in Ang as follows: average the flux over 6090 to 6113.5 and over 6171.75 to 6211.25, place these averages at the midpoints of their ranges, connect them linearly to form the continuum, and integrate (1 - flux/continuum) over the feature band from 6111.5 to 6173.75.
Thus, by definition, 2.0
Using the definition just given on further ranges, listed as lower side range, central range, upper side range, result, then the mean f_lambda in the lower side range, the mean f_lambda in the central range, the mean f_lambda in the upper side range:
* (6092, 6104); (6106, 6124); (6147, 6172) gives -0.01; 13.4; 13.1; 12.4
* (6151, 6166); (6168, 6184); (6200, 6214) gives -0.44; 12.6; 13.2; 13.2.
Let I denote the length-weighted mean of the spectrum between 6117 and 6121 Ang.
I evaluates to 13.5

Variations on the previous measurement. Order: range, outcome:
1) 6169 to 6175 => 13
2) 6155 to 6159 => 11.9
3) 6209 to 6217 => 13.7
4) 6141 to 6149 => 12.6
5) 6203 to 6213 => 13.6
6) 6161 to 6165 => 12.9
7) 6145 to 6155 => 12.9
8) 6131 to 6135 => 12.6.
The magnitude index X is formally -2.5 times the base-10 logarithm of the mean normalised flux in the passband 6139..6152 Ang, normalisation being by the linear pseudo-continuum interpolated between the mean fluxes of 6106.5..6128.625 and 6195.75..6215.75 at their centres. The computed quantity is 0.02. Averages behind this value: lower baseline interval 13.1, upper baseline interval 13.1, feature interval 12.9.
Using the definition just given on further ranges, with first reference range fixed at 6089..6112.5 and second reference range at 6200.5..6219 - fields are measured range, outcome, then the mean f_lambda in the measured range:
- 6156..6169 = 0.10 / 12.1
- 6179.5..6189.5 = 0.05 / 12.6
